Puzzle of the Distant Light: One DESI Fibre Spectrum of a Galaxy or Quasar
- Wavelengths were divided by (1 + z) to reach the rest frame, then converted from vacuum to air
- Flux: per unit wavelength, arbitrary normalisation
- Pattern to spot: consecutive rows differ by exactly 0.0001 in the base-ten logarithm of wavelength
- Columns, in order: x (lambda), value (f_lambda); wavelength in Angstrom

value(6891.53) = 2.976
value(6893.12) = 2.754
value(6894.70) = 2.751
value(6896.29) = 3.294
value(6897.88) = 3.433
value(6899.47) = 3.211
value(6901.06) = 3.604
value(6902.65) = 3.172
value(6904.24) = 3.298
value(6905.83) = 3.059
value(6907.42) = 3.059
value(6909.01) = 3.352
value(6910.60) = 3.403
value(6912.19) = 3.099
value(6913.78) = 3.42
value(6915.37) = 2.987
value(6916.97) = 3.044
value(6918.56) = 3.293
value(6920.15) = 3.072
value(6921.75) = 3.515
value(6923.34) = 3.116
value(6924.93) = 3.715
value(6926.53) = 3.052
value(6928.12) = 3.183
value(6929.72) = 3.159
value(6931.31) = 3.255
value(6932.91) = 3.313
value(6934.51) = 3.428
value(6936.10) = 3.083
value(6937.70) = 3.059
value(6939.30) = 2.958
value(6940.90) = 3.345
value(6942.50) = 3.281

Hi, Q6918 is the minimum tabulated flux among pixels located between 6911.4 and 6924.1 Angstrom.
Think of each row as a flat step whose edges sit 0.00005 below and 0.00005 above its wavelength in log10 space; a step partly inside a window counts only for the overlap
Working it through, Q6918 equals 2.987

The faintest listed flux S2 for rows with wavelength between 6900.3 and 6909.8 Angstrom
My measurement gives 3.059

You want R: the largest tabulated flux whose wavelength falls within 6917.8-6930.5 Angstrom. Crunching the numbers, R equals 3.715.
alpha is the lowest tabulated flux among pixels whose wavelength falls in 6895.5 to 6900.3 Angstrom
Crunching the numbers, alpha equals 3.211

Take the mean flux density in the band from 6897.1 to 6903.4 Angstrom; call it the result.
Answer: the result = 3.35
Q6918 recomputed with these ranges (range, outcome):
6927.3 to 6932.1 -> 3.159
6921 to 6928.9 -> 3.052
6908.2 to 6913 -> 3.099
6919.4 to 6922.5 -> 3.072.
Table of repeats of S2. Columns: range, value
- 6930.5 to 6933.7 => 3.255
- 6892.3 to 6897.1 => 2.751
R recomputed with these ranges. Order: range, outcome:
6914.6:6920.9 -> 3.293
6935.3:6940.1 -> 3.083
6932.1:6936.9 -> 3.428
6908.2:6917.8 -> 3.42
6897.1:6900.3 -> 3.433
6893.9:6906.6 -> 3.604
